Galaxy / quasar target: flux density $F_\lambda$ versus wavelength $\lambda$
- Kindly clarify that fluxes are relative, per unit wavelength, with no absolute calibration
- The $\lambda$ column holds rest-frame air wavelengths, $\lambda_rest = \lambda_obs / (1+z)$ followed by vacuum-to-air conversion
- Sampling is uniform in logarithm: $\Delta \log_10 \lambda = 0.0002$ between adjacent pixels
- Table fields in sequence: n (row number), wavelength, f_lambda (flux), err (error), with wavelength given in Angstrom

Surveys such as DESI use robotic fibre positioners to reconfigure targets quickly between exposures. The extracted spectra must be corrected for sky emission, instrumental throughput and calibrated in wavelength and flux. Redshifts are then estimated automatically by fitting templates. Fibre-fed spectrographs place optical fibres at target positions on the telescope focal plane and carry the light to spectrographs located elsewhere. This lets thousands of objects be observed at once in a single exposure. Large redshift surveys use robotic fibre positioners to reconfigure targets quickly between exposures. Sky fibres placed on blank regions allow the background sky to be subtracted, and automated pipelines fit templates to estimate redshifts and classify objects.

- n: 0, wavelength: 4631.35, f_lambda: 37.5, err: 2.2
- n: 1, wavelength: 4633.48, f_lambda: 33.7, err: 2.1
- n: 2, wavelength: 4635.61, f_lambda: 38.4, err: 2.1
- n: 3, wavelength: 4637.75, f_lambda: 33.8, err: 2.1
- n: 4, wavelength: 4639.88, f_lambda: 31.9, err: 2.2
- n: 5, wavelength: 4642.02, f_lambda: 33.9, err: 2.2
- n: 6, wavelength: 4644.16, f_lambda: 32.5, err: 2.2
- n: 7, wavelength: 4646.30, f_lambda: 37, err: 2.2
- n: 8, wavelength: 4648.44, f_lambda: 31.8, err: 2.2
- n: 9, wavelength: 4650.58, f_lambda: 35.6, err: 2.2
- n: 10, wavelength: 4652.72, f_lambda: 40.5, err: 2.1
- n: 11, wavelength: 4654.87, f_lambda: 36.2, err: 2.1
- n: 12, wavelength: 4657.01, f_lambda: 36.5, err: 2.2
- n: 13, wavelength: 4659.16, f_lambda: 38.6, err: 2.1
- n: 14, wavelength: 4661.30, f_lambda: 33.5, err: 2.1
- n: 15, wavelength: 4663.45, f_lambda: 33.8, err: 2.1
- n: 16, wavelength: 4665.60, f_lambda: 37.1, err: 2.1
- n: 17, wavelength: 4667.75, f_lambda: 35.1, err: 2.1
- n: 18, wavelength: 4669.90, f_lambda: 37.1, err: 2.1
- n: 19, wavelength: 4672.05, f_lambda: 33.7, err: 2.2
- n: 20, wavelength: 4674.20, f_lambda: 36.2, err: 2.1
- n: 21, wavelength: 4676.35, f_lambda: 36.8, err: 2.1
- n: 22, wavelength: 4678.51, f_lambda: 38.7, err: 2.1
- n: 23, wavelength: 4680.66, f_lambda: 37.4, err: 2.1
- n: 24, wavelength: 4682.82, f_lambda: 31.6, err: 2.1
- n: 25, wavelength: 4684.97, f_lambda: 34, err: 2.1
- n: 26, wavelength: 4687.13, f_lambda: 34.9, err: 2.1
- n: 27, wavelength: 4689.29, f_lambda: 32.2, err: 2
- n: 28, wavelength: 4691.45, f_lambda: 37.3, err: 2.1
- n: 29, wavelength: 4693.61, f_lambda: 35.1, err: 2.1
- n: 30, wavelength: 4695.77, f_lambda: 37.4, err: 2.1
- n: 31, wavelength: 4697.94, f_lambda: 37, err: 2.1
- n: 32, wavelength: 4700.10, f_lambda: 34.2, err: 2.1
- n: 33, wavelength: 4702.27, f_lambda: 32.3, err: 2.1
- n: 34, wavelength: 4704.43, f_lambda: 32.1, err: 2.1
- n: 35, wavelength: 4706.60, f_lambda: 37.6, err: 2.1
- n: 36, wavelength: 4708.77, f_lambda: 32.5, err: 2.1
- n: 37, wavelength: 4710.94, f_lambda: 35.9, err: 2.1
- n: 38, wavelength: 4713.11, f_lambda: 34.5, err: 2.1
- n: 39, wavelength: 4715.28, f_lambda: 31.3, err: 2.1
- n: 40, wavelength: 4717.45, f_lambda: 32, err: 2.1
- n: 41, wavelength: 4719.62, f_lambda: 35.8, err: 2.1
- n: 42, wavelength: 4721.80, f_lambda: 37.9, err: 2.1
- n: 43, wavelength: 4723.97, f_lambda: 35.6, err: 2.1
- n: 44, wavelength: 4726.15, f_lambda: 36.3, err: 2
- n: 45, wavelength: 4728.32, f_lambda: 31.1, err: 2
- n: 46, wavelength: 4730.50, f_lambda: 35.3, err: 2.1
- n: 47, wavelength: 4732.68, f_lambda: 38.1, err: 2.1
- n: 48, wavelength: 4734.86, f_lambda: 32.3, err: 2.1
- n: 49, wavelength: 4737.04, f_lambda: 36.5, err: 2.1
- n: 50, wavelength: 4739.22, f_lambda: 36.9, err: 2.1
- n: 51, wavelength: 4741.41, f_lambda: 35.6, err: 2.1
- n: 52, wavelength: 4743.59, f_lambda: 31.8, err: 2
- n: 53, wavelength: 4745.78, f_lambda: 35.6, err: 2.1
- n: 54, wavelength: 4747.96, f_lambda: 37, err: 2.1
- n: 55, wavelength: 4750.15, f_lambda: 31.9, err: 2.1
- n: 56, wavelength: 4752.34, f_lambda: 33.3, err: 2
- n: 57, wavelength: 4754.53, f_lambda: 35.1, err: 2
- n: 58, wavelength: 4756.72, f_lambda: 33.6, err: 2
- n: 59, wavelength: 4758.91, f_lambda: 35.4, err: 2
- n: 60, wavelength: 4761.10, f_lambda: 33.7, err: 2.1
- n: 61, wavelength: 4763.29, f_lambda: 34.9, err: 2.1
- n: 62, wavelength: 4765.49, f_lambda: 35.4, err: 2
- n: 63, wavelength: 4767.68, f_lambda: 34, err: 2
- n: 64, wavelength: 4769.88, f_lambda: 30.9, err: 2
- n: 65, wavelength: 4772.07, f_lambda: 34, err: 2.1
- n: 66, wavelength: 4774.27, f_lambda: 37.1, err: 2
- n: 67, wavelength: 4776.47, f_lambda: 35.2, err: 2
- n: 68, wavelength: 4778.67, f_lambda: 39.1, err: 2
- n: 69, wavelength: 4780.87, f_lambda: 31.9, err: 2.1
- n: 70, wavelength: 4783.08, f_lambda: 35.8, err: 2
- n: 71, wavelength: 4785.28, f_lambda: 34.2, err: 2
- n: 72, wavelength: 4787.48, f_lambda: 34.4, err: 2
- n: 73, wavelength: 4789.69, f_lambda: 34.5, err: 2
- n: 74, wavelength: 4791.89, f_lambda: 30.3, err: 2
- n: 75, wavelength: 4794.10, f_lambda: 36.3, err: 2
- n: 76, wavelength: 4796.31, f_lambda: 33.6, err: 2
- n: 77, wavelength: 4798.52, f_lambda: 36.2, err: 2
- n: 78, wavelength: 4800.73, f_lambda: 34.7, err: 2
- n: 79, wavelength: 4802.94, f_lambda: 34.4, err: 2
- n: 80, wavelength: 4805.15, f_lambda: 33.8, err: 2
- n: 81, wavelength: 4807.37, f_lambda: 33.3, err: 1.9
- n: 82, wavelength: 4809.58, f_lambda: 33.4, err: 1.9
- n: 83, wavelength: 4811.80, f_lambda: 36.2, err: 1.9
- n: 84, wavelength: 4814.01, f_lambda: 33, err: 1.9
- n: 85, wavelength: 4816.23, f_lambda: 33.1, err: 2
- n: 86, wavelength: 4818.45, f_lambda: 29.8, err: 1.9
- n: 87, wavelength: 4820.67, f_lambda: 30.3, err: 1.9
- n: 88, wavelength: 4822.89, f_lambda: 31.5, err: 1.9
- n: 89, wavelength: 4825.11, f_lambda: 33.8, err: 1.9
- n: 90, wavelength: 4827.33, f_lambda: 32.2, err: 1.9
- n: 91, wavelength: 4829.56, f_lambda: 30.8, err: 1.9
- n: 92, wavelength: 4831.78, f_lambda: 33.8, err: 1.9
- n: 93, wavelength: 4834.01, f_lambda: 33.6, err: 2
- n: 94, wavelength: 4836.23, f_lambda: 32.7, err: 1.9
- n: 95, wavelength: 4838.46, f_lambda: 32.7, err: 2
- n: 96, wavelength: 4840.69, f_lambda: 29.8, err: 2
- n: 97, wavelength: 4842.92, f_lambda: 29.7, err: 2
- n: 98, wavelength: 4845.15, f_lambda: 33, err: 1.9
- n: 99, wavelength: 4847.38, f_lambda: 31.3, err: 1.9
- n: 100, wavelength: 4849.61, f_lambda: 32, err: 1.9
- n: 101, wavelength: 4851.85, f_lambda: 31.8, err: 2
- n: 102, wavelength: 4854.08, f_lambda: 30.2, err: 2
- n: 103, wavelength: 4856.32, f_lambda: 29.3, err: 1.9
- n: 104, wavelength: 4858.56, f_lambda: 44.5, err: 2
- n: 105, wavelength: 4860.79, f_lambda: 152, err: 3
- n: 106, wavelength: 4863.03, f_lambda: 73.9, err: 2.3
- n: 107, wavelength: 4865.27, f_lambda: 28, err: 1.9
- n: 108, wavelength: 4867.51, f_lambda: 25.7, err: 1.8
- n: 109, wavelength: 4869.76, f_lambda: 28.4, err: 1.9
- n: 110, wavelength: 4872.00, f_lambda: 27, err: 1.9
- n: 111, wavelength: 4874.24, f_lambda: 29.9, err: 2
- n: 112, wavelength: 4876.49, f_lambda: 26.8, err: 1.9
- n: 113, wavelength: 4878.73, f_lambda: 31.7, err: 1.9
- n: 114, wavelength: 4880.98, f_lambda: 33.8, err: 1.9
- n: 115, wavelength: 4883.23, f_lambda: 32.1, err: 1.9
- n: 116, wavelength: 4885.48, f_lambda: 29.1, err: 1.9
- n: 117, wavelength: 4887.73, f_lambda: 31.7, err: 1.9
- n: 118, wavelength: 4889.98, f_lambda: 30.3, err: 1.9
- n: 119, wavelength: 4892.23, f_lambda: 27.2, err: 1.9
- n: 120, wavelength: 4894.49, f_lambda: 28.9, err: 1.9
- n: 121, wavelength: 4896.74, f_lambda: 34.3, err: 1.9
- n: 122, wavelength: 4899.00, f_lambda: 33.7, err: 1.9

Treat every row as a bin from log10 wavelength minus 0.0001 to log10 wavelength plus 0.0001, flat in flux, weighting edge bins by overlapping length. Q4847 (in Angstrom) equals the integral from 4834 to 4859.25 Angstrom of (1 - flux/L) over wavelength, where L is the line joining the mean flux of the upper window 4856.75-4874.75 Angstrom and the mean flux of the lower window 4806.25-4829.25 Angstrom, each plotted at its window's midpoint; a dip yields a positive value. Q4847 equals 6.5 Angstrom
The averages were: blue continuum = 32.6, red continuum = 51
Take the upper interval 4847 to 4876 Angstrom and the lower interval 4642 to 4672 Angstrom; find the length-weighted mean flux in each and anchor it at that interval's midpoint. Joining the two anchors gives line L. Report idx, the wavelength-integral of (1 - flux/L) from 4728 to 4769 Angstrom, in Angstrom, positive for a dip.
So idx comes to 4.6 Angstrom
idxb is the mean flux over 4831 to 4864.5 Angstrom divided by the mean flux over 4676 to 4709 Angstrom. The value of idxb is 1.2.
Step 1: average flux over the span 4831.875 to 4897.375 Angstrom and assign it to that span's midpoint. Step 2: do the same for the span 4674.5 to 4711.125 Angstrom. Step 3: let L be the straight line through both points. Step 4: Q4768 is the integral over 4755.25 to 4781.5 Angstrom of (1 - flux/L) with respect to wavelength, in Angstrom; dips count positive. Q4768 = 0.8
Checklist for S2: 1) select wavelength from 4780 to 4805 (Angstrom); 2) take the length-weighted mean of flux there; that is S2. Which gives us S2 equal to 34.2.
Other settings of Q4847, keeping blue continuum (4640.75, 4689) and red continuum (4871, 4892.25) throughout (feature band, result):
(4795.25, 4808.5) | -0.9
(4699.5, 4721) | 0.3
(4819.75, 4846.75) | -0.6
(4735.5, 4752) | -0.7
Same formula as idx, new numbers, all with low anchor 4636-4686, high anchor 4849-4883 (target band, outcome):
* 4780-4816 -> 4.9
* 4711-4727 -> 1.0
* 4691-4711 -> 0.9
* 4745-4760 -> 1.4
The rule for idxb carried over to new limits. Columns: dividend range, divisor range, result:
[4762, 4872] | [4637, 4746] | 1.03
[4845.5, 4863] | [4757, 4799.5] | 1.47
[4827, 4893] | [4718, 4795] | 1.05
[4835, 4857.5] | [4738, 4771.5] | 0.91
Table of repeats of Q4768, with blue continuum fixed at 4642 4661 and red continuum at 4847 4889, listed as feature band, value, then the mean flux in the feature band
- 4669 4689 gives 0.5 Angstrom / 35.5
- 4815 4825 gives 1.9 Angstrom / 31.5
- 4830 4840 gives 1.6 Angstrom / 32.9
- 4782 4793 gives 1.2 Angstrom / 33.9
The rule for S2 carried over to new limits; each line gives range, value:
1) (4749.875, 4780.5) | 34.6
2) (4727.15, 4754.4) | 34.6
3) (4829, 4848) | 32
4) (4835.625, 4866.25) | 43.9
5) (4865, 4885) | 29.3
